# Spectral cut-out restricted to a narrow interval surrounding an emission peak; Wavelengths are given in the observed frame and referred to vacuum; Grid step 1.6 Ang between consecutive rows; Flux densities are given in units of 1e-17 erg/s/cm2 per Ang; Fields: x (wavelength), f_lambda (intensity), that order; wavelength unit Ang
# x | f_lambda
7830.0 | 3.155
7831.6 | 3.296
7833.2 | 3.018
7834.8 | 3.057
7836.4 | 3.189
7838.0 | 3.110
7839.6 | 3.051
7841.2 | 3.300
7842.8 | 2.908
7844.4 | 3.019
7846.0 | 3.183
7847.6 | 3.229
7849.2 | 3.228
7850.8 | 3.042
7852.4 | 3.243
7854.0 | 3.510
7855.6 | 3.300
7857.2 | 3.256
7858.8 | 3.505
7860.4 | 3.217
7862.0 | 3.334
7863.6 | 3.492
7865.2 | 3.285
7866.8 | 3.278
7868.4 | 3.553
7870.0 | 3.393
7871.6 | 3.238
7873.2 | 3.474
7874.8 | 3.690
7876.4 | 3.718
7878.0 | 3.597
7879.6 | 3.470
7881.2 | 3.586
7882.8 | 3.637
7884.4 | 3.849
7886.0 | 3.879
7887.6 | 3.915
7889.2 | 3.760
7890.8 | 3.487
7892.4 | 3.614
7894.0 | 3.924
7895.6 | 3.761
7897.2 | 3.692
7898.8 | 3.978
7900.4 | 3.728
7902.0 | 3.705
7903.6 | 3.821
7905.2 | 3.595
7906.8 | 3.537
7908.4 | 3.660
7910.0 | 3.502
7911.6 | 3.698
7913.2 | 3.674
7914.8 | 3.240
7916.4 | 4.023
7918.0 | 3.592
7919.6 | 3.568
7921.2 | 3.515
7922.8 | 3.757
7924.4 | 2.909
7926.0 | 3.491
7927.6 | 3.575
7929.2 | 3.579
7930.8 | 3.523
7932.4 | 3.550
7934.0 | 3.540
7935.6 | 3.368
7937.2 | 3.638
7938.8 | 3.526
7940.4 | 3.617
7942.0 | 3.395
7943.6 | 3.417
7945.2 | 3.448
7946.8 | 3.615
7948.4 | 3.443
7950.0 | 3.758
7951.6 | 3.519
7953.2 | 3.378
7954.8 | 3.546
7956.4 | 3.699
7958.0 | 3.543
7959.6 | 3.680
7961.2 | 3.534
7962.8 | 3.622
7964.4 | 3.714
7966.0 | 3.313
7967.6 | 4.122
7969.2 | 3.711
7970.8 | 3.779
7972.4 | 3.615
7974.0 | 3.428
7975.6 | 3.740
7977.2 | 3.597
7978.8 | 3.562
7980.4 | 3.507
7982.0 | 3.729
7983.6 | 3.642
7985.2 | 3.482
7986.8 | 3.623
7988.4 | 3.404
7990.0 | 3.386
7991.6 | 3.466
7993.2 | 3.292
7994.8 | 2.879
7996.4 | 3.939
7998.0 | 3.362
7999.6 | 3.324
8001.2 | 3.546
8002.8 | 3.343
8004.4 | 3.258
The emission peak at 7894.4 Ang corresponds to C III] 1909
